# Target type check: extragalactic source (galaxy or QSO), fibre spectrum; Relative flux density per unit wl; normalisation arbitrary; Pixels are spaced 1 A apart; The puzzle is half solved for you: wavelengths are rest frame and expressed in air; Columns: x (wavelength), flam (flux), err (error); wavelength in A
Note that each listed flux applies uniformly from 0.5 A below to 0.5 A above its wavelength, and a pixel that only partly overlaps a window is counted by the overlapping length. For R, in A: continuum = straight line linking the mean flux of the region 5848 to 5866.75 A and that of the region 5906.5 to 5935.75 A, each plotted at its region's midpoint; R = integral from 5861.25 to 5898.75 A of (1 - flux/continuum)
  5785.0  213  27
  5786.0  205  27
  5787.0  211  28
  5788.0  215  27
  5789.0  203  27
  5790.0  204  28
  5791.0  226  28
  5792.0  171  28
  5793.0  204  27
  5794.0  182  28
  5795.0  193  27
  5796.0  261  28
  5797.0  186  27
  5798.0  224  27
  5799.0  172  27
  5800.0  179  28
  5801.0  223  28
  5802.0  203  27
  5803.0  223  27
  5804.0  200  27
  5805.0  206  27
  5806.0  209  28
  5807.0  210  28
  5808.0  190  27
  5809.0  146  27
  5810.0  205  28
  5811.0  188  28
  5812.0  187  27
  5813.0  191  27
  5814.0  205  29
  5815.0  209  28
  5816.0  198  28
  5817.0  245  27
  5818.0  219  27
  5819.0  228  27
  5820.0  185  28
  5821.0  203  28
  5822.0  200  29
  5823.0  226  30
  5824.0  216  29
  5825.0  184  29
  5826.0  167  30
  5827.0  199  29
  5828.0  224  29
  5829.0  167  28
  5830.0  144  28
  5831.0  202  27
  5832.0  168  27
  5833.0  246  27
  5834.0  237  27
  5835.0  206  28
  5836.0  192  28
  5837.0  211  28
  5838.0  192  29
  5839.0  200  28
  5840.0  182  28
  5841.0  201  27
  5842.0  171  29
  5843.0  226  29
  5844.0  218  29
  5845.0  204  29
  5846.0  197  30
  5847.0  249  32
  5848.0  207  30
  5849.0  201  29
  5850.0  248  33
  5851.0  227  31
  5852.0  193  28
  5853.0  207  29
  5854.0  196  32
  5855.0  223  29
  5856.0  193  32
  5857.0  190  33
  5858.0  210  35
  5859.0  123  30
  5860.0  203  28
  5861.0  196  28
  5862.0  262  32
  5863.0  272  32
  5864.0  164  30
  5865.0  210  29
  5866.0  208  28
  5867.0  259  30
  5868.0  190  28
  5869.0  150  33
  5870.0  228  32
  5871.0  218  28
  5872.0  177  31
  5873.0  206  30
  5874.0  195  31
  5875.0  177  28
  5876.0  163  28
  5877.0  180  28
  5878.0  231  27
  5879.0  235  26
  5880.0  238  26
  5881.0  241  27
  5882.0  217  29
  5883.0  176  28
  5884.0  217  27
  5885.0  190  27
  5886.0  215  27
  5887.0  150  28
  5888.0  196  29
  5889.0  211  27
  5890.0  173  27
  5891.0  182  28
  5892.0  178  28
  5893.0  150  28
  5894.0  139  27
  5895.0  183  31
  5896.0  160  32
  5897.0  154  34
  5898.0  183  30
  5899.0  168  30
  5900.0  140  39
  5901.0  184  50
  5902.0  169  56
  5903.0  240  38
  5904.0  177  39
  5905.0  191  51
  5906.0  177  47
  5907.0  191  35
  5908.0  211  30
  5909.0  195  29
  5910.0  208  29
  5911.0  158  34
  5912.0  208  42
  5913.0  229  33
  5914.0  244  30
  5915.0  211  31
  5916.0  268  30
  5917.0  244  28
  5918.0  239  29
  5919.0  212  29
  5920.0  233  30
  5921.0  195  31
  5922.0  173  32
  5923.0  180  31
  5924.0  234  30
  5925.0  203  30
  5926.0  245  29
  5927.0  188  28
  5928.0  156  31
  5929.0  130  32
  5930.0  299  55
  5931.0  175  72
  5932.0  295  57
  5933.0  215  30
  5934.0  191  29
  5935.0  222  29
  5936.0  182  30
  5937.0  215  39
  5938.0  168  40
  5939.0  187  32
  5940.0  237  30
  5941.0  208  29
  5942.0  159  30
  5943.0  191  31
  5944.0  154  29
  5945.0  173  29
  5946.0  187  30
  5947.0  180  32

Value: 2.3 A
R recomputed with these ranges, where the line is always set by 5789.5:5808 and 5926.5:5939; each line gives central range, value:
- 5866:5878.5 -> 0.29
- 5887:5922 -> 1.63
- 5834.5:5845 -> 0.17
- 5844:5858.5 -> -0.53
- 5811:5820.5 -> -0.13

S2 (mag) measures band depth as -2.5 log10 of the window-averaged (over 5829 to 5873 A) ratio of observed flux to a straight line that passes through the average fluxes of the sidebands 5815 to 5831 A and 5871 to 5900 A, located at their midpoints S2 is -0.05 mag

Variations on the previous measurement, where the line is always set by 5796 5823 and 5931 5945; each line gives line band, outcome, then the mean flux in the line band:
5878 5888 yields -0.043 mag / 209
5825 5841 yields 0.037 mag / 196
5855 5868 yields -0.031 mag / 207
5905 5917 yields -0.049 mag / 210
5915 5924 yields -0.094 mag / 218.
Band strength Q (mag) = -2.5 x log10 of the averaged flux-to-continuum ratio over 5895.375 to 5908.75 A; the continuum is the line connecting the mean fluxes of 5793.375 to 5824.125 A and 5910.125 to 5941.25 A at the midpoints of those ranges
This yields 0.161 mag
